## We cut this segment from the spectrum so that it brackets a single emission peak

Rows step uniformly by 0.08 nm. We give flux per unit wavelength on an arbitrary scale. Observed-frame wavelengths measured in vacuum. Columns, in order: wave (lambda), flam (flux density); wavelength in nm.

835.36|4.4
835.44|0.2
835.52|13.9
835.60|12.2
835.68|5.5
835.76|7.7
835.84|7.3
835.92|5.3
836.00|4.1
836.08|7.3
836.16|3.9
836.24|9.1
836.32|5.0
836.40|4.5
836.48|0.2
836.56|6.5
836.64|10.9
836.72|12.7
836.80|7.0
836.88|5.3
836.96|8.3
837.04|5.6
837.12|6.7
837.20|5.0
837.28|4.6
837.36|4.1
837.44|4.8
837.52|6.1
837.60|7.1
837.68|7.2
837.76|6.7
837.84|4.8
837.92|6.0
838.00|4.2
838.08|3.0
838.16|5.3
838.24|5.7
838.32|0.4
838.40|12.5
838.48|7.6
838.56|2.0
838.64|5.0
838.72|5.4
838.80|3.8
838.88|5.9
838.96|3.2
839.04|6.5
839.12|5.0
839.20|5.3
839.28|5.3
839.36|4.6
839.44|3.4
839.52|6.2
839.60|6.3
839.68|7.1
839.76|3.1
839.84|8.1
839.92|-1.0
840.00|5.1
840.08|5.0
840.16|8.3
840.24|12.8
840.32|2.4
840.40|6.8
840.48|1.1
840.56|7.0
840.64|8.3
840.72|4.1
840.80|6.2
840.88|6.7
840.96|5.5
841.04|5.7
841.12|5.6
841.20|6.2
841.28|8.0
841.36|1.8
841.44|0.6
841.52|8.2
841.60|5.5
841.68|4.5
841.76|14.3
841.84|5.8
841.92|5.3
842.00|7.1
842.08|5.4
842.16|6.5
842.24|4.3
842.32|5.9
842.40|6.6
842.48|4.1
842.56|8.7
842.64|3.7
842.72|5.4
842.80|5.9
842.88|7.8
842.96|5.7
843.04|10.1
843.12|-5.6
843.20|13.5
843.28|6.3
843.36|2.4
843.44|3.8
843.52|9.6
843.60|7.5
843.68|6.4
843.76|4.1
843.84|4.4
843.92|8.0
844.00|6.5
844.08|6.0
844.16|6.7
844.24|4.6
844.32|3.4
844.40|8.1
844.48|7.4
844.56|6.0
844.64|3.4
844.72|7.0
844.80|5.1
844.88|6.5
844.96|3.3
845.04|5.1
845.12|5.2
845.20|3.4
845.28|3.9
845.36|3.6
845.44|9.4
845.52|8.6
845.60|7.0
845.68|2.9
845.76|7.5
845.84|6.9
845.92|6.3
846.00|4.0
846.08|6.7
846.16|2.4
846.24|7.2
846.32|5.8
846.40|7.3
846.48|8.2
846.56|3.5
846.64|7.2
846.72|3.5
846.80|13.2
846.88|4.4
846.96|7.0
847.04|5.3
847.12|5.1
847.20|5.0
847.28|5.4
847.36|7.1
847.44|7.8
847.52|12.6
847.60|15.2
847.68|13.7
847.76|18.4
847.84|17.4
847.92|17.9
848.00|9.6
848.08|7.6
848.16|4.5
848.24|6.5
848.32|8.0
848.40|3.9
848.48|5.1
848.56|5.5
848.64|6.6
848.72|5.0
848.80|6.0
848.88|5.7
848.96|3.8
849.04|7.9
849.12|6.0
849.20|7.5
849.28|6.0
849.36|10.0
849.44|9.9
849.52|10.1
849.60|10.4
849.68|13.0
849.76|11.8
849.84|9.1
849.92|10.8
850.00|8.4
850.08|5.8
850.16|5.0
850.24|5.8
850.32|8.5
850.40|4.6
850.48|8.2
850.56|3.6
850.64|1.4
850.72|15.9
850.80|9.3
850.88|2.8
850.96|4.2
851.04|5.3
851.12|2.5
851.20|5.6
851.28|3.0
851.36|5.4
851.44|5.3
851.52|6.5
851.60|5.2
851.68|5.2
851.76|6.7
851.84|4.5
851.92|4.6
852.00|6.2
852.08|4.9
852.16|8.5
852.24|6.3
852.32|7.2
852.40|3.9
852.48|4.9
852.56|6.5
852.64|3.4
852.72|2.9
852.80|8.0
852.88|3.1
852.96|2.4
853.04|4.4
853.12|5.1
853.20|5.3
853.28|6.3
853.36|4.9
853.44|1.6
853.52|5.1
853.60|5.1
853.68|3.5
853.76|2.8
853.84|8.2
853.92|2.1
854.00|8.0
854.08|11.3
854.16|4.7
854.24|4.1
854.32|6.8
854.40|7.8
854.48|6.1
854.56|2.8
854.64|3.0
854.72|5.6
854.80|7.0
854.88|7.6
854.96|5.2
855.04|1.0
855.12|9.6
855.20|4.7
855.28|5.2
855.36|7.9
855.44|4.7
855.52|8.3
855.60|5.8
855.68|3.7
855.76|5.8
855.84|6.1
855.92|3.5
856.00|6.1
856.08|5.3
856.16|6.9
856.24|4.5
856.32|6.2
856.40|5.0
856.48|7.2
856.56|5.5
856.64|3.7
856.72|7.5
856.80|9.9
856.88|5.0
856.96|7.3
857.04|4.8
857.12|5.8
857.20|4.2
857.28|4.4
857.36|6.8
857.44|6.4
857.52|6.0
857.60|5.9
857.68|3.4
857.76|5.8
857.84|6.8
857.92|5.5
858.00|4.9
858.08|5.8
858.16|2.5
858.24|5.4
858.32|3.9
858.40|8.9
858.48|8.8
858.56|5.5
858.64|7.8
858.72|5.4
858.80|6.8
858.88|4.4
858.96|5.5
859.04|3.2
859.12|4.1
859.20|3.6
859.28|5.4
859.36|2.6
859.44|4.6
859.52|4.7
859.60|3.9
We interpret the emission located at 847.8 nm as [S II] 6716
